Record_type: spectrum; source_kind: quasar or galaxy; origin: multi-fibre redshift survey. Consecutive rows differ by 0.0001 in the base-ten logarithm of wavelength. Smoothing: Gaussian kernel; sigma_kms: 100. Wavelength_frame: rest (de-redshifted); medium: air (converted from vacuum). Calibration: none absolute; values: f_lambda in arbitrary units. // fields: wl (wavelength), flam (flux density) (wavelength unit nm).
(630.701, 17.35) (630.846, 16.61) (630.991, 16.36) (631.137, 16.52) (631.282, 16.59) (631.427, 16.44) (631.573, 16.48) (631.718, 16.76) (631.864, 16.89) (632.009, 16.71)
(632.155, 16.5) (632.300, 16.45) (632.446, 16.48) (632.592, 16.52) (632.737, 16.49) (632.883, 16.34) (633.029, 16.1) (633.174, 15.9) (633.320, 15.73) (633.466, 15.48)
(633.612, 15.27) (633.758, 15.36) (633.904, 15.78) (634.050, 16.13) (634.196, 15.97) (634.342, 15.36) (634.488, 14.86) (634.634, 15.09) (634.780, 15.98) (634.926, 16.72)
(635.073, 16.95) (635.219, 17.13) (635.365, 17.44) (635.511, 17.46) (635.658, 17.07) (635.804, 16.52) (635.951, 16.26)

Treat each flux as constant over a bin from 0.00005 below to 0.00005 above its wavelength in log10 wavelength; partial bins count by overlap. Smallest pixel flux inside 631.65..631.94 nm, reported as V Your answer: 16.76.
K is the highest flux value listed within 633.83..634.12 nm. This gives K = 16.13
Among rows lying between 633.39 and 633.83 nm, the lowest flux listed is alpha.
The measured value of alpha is 15.27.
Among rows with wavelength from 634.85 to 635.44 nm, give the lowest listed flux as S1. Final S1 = 16.72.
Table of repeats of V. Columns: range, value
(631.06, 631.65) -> 16.44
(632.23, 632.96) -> 16.34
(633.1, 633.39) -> 15.73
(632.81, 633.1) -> 16.1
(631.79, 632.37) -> 16.45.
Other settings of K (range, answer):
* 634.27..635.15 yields 16.95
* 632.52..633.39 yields 16.52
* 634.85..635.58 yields 17.46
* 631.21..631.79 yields 16.76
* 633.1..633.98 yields 15.9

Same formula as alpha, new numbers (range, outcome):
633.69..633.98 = 15.36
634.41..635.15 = 14.86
